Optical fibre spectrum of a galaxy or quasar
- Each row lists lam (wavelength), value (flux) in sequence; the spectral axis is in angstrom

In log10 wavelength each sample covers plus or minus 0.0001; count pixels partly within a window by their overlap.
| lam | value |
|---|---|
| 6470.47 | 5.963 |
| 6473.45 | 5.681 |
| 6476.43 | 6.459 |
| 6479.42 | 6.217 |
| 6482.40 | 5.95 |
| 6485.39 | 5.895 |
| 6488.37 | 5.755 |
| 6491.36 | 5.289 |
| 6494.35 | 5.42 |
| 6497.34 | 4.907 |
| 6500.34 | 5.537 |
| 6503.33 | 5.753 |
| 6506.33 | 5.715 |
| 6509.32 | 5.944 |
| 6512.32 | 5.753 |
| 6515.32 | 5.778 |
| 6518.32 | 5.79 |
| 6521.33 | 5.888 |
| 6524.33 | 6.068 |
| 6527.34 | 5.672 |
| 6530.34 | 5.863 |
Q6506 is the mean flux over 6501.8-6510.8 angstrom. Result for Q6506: 5.81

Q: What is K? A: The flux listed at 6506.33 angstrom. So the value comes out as 5.715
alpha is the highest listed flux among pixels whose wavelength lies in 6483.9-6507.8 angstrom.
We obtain 5.895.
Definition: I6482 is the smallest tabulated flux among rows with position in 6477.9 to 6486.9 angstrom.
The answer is 5.895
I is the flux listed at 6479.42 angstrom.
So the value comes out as 6.217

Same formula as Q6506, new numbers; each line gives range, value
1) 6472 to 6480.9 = 6.12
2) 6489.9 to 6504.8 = 5.38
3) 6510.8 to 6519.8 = 5.77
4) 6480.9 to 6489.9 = 5.87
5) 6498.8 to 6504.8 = 5.64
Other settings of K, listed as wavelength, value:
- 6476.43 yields 6.459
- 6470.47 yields 5.963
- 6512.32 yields 5.753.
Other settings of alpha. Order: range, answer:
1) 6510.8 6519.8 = 5.79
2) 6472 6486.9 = 6.459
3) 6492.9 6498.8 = 5.42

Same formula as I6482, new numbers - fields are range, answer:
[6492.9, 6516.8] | 4.907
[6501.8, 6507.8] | 5.715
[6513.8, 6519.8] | 5.778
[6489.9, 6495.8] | 5.289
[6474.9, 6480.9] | 6.217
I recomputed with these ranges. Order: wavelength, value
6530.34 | 5.863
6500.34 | 5.537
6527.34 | 5.672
